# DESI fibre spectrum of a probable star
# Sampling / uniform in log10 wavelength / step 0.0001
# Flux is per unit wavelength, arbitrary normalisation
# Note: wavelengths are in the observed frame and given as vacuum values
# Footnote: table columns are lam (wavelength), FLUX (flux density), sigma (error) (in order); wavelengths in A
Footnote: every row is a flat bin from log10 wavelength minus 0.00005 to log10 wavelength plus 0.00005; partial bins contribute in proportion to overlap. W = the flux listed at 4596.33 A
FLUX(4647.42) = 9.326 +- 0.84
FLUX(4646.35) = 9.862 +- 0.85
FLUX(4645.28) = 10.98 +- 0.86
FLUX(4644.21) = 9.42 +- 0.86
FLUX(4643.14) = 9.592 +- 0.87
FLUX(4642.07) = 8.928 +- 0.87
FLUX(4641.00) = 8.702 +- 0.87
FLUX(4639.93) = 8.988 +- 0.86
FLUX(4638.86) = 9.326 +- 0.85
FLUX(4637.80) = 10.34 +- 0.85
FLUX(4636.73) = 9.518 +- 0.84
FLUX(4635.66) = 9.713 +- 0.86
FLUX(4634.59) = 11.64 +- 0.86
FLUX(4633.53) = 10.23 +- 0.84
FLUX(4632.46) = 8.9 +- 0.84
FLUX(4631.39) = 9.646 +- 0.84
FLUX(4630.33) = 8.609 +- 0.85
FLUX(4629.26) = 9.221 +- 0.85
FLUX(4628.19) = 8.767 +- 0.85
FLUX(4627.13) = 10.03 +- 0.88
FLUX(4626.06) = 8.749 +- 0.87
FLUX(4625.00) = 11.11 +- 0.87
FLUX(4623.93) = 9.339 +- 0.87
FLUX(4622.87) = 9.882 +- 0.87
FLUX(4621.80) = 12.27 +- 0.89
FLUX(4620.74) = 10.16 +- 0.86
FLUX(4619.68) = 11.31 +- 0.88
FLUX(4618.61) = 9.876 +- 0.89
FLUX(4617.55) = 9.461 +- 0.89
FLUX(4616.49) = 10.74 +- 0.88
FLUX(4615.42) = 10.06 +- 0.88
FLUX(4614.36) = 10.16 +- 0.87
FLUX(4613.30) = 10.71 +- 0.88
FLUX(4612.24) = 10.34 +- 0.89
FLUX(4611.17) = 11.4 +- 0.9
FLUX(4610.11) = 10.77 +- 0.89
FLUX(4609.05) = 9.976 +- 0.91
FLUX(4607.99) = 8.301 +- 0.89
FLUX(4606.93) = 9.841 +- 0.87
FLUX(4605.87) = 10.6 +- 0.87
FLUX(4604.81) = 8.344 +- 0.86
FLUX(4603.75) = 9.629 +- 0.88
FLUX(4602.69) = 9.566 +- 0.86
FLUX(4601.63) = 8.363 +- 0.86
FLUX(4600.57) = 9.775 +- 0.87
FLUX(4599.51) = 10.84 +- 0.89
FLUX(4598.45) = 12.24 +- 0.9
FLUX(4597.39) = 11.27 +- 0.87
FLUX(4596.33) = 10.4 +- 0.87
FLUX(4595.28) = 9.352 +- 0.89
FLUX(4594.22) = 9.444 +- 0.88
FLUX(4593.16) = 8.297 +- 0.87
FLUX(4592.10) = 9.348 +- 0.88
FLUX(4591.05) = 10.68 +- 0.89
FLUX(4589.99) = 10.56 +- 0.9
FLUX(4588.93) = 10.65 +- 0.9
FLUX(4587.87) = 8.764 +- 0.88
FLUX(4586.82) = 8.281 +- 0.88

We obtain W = 10.4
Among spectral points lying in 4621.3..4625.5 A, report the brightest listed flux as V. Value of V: 12.27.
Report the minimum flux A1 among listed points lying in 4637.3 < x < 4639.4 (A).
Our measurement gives 9.326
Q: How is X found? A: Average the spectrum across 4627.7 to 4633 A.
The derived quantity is 9.02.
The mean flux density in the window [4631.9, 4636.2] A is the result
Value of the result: 10.1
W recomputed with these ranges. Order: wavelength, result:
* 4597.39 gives 11.27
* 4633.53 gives 10.23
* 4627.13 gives 10.03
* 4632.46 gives 8.9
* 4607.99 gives 8.301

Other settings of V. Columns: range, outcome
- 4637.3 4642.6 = 10.34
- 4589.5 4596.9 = 10.68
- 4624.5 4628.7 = 11.11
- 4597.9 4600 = 12.24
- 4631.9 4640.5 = 11.64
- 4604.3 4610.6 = 10.77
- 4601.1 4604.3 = 9.629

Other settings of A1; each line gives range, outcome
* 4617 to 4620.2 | 9.461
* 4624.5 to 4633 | 8.609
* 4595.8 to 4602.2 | 8.363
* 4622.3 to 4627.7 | 8.749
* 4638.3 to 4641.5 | 8.702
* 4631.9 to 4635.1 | 8.9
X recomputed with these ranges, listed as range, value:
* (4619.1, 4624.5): 10.6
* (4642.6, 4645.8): 9.98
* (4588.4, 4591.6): 10.6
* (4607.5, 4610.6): 9.69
